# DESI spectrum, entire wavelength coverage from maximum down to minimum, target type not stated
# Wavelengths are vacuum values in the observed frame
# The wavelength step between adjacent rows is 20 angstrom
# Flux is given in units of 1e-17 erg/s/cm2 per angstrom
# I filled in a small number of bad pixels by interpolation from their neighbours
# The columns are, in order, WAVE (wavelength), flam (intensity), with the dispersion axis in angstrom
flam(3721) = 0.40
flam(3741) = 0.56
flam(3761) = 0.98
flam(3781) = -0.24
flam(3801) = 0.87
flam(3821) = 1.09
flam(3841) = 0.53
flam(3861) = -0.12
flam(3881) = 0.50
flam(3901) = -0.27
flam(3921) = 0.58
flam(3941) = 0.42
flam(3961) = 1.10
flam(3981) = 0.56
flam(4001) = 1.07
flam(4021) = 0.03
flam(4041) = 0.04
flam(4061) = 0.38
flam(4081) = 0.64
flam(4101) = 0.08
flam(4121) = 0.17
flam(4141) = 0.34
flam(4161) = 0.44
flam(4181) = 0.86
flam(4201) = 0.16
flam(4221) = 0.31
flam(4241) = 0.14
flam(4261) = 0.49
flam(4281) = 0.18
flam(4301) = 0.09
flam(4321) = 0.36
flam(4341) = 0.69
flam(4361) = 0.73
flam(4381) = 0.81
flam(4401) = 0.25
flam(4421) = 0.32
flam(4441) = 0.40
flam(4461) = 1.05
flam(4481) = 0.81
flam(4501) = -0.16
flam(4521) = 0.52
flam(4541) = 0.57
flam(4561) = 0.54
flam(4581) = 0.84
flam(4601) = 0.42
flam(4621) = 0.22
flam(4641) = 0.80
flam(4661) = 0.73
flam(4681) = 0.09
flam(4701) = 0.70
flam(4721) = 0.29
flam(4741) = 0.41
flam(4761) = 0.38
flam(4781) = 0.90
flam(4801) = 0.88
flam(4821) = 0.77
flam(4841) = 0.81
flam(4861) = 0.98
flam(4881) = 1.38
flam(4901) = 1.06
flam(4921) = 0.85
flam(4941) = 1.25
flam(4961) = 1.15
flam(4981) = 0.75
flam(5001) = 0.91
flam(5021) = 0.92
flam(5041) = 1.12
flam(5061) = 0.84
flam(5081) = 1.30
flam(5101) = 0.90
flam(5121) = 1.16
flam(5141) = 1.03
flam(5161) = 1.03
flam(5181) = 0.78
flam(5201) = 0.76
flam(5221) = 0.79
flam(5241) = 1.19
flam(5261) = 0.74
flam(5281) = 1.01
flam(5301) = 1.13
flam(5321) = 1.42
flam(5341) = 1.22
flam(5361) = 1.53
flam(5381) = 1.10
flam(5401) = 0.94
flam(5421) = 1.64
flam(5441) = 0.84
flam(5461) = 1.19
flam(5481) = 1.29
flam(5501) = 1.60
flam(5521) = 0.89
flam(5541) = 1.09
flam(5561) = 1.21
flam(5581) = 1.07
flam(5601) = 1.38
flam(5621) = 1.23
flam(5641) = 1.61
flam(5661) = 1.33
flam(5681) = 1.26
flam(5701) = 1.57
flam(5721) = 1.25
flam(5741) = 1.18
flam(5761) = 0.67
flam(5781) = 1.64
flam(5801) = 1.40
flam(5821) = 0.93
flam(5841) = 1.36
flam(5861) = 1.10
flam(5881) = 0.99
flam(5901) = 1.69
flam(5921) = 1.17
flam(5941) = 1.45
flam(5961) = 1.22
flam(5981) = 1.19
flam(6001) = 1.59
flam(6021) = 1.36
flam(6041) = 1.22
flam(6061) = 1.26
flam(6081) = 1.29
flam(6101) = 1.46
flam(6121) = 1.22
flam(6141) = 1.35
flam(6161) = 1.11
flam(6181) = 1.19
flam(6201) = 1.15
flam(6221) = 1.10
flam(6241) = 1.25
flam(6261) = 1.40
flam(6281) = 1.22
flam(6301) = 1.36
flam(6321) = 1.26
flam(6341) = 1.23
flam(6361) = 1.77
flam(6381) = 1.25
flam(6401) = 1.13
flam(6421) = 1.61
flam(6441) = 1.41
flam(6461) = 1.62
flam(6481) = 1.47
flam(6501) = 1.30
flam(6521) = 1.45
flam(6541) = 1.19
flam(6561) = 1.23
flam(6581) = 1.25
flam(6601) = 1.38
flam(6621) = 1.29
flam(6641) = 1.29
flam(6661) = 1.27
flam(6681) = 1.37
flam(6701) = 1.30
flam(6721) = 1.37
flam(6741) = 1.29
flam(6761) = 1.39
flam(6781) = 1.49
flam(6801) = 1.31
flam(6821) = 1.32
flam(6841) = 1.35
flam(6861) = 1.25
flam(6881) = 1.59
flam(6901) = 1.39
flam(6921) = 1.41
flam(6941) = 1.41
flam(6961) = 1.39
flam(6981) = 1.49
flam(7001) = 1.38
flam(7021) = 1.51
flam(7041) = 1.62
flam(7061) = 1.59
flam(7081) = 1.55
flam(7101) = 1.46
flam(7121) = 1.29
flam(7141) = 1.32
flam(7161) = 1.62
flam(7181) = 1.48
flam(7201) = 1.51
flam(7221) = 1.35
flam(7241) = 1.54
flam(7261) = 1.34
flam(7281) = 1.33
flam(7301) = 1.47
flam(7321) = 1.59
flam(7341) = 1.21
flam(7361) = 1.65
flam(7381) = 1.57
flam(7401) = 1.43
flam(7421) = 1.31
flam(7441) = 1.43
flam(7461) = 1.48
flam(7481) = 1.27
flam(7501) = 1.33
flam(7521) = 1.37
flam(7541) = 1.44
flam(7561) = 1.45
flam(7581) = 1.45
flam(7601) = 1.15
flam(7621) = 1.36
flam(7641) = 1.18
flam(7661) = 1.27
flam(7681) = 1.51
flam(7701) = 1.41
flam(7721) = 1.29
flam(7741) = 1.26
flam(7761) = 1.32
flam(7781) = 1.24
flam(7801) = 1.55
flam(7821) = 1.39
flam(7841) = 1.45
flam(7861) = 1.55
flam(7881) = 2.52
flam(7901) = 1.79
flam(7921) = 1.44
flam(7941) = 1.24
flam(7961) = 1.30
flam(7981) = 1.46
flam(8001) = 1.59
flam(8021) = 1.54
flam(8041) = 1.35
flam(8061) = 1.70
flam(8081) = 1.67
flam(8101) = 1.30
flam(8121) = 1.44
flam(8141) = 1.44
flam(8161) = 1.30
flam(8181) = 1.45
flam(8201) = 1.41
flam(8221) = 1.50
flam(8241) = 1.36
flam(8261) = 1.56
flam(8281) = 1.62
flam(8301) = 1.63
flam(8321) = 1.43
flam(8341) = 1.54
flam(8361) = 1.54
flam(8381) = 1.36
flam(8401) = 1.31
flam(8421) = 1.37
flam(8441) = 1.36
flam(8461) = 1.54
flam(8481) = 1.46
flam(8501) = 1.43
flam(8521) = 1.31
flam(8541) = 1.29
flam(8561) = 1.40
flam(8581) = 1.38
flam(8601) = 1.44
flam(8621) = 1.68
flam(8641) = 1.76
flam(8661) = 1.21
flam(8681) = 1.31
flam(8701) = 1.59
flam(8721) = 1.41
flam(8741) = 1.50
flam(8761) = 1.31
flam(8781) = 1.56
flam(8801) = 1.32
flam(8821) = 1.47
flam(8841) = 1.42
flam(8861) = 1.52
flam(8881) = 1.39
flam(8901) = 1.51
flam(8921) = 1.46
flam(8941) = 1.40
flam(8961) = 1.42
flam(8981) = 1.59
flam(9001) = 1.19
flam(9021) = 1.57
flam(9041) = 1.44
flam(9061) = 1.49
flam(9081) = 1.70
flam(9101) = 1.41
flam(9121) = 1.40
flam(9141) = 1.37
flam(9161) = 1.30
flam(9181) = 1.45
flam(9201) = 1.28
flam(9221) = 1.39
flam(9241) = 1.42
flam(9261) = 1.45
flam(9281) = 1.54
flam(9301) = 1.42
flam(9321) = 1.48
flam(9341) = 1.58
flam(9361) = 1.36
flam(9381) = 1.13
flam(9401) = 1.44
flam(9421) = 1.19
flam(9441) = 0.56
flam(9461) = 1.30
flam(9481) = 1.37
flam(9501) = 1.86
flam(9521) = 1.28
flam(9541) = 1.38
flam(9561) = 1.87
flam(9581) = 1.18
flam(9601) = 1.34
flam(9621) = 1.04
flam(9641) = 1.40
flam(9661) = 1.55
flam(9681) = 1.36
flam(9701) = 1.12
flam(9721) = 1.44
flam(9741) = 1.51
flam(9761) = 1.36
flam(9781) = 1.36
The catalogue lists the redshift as 0.20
